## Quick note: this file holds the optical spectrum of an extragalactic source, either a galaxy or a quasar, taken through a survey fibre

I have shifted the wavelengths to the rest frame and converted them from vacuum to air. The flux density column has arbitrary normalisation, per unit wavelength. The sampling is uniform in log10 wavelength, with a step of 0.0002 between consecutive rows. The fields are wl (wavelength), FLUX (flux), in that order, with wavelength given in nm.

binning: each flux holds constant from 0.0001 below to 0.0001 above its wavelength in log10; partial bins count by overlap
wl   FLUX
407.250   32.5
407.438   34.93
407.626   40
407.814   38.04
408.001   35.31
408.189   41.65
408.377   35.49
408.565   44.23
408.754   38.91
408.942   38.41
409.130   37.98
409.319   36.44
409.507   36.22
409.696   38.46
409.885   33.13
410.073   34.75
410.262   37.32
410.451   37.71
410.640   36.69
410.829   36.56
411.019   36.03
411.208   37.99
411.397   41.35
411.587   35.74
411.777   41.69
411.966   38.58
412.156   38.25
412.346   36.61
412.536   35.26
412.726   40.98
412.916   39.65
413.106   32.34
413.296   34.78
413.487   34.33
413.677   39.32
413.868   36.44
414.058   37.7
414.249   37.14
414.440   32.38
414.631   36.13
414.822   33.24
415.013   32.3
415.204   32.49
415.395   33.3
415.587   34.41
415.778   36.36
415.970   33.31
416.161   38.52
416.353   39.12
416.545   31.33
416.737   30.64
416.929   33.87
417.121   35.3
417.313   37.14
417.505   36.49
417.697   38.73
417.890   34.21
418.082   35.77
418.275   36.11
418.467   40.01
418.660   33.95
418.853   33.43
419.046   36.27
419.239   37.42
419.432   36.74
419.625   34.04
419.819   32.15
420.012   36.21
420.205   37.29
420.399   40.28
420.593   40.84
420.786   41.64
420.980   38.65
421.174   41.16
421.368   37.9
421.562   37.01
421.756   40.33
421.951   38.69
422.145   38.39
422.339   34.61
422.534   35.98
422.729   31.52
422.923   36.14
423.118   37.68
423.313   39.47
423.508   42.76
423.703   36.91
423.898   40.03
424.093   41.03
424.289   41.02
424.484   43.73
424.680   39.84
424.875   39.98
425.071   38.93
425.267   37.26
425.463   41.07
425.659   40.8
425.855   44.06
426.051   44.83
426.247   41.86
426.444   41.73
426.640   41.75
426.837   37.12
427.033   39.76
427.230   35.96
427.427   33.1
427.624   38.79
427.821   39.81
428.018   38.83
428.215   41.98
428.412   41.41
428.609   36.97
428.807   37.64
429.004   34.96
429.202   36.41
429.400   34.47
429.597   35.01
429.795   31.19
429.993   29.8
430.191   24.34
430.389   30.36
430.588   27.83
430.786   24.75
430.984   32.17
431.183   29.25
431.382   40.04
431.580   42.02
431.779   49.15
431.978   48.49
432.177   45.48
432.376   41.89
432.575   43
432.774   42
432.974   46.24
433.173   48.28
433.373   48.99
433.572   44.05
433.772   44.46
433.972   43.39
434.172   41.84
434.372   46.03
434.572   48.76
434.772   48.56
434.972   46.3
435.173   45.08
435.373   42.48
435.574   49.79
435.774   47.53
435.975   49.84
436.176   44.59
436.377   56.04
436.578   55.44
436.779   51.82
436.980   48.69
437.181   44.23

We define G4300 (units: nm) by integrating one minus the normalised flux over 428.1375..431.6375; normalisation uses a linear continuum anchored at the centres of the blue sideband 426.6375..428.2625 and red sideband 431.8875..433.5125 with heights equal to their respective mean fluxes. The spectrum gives 0.65 nm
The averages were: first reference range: 38.3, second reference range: 45.5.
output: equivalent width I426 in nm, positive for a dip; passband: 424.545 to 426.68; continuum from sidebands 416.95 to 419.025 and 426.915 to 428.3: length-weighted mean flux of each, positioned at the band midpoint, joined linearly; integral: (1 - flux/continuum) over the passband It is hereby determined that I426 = -0.19 nm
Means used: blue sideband 36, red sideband 38.3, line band 41.1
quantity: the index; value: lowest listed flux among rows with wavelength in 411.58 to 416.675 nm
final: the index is 31.33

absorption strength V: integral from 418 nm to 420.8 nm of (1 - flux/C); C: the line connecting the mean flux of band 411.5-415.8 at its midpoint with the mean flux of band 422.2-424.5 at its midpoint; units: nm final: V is 0.05 nm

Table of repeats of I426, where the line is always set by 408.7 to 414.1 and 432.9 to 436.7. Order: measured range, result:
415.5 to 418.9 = 0.36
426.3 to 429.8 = 0.52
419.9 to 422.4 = 0.16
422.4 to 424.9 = 0.22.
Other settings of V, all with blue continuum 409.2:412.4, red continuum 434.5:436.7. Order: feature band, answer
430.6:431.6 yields 0.30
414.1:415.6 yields 0.20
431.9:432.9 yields 0.06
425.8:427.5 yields 0.17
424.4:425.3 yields 0.07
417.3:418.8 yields 0.15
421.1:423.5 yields 0.28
